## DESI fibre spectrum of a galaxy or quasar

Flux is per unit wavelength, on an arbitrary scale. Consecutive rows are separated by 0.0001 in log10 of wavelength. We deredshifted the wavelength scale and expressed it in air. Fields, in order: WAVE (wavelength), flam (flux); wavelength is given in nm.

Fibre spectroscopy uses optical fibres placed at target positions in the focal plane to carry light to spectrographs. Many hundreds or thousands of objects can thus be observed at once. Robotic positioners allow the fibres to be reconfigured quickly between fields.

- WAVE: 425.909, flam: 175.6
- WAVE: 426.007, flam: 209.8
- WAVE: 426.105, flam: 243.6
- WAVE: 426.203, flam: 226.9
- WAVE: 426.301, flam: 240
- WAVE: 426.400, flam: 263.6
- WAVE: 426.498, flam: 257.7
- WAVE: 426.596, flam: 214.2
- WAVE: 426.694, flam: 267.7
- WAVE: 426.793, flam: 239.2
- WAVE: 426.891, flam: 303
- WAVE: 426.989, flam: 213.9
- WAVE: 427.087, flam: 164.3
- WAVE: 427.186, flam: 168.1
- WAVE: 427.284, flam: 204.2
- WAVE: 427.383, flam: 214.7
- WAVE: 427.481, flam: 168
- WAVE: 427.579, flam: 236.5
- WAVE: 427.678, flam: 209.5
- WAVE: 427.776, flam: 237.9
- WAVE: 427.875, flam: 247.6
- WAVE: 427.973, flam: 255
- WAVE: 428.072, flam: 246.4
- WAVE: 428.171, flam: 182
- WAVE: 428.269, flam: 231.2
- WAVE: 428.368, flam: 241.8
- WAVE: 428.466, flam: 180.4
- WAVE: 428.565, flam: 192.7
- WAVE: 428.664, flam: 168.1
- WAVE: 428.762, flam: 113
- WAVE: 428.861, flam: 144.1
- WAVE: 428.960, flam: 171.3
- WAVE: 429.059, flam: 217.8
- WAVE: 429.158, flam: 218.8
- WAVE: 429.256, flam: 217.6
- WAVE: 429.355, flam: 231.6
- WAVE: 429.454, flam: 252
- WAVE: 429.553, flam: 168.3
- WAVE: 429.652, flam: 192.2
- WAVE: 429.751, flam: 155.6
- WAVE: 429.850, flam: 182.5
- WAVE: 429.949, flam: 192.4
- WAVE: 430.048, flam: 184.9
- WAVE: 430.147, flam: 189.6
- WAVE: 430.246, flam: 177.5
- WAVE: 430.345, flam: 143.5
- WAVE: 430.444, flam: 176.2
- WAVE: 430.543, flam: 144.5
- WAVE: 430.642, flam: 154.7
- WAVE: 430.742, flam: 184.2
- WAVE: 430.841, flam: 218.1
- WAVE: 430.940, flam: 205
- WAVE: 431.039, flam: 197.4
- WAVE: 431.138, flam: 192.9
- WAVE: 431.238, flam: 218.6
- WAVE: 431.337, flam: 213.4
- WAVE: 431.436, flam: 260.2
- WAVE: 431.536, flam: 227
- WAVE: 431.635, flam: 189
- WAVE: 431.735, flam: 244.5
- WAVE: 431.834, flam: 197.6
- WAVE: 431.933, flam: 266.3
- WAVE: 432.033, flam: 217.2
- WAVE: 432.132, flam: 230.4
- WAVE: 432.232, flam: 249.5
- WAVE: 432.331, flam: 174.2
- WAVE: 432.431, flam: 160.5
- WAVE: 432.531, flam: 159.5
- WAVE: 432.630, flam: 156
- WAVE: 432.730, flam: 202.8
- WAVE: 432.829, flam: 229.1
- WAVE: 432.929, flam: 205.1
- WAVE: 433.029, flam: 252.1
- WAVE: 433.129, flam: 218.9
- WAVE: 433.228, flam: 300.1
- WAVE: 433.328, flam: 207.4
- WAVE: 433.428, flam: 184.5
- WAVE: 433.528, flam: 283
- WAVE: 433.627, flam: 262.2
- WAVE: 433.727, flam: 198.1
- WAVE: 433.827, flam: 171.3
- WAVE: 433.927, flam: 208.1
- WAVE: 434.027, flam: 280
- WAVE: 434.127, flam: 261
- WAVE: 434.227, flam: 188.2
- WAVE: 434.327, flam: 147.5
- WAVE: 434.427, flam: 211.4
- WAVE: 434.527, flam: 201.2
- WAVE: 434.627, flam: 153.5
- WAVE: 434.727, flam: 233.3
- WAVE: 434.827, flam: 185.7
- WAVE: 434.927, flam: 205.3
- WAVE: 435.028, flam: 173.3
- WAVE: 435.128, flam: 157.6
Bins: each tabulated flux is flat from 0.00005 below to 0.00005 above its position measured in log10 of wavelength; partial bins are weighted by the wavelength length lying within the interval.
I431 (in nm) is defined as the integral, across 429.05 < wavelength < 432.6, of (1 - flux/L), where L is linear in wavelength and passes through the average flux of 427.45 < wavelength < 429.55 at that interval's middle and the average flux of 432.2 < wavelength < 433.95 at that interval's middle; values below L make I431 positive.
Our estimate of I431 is 0.17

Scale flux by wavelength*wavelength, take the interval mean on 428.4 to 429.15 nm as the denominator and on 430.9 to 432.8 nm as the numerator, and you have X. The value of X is 1.22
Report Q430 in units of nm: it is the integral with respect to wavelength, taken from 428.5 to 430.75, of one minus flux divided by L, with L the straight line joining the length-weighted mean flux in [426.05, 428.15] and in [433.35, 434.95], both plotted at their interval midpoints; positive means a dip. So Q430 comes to 0.42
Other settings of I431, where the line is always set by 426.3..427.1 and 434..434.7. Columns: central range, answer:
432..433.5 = 0.01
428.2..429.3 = 0.20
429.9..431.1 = 0.23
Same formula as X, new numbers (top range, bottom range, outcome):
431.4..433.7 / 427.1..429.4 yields 1.10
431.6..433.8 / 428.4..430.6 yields 1.21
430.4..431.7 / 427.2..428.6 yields 0.93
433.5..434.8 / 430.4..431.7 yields 1.09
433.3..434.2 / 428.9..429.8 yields 1.15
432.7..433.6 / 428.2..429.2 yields 1.27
